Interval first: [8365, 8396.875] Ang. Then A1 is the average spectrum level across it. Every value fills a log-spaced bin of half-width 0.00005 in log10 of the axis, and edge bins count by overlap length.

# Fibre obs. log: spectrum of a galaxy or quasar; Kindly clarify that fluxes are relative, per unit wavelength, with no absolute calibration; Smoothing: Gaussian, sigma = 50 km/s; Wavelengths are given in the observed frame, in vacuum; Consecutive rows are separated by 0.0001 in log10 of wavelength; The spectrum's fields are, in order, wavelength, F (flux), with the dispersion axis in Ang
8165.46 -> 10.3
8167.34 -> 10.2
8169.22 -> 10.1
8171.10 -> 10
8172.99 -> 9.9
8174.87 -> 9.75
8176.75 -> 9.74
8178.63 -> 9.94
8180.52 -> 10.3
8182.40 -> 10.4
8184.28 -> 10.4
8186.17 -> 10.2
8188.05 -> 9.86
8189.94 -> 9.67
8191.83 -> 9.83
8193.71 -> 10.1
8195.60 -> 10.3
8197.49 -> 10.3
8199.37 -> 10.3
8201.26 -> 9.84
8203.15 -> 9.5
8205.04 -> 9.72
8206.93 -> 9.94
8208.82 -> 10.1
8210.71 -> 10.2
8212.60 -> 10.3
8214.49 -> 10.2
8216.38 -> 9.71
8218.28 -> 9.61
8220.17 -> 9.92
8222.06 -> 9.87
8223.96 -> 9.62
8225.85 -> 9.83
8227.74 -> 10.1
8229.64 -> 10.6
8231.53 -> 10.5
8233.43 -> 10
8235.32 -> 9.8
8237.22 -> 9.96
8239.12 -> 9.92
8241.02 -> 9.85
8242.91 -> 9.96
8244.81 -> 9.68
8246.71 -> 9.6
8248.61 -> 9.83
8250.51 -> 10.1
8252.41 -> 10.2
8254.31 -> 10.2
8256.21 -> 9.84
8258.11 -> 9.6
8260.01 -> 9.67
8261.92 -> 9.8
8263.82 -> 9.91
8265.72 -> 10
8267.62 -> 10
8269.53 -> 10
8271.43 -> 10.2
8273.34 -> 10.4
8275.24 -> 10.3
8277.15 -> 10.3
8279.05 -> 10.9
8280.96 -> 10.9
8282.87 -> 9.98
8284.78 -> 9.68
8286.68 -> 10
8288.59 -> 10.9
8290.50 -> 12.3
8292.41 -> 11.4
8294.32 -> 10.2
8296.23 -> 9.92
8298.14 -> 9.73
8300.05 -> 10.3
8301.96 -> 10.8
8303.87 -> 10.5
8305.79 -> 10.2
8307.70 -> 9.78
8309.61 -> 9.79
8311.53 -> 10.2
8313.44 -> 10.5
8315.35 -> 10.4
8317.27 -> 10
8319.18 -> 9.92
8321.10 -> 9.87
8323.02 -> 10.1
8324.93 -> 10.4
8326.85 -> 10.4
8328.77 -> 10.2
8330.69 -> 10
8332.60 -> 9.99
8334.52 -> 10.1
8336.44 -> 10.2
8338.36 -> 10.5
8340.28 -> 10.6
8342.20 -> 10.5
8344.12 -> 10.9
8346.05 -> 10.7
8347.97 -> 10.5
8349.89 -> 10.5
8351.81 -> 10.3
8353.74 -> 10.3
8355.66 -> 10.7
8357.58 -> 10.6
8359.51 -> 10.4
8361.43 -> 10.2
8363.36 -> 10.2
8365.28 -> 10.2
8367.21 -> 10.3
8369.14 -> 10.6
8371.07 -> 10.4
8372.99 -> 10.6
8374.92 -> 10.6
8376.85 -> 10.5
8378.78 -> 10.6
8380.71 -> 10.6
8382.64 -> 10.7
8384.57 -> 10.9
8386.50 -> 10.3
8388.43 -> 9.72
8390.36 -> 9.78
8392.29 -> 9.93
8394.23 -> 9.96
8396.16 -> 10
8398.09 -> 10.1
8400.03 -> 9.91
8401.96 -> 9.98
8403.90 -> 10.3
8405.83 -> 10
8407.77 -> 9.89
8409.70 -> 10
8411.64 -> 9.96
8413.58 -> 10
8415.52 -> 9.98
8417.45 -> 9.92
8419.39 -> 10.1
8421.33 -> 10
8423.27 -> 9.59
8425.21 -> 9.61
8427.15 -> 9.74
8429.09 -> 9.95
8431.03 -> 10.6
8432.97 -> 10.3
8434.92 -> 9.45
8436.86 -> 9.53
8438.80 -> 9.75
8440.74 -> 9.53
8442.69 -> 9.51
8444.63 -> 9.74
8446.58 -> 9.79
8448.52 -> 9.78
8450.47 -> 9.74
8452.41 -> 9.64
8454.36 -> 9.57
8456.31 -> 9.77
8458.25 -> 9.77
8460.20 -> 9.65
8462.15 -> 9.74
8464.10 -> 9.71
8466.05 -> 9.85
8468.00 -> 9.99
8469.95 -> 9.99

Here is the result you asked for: 10.3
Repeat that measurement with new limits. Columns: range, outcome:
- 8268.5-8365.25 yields 10.4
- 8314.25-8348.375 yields 10.3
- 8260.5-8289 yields 10.2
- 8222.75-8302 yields 10.2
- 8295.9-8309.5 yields 10.2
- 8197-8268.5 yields 9.95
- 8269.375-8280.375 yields 10.4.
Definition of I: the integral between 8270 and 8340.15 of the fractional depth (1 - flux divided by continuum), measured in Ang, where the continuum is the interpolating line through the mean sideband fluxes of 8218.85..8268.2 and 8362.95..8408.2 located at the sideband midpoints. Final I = -1.7 Ang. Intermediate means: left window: 9.94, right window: 10.3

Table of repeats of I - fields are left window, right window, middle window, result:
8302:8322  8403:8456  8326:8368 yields -1.3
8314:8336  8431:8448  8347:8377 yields -1.3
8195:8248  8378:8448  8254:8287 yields -0.4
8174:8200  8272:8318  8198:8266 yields 1.8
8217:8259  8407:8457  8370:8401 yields -1.4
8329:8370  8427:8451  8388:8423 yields 0.2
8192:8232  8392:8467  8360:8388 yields -1.6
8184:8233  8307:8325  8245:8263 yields 0.3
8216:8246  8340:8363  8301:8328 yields 0.3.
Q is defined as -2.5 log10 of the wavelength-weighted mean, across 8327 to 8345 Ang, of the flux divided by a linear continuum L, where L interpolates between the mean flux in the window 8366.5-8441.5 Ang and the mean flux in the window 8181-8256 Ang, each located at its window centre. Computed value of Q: -0.03 mag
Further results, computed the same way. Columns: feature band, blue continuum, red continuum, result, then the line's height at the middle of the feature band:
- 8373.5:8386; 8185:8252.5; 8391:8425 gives -0.070 mag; 9.97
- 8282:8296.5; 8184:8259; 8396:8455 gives -0.068 mag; 9.94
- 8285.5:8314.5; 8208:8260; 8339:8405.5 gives -0.030 mag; 10.2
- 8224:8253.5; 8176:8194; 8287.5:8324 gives 0.021 mag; 10.2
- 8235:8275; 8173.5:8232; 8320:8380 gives 0.023 mag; 10.1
